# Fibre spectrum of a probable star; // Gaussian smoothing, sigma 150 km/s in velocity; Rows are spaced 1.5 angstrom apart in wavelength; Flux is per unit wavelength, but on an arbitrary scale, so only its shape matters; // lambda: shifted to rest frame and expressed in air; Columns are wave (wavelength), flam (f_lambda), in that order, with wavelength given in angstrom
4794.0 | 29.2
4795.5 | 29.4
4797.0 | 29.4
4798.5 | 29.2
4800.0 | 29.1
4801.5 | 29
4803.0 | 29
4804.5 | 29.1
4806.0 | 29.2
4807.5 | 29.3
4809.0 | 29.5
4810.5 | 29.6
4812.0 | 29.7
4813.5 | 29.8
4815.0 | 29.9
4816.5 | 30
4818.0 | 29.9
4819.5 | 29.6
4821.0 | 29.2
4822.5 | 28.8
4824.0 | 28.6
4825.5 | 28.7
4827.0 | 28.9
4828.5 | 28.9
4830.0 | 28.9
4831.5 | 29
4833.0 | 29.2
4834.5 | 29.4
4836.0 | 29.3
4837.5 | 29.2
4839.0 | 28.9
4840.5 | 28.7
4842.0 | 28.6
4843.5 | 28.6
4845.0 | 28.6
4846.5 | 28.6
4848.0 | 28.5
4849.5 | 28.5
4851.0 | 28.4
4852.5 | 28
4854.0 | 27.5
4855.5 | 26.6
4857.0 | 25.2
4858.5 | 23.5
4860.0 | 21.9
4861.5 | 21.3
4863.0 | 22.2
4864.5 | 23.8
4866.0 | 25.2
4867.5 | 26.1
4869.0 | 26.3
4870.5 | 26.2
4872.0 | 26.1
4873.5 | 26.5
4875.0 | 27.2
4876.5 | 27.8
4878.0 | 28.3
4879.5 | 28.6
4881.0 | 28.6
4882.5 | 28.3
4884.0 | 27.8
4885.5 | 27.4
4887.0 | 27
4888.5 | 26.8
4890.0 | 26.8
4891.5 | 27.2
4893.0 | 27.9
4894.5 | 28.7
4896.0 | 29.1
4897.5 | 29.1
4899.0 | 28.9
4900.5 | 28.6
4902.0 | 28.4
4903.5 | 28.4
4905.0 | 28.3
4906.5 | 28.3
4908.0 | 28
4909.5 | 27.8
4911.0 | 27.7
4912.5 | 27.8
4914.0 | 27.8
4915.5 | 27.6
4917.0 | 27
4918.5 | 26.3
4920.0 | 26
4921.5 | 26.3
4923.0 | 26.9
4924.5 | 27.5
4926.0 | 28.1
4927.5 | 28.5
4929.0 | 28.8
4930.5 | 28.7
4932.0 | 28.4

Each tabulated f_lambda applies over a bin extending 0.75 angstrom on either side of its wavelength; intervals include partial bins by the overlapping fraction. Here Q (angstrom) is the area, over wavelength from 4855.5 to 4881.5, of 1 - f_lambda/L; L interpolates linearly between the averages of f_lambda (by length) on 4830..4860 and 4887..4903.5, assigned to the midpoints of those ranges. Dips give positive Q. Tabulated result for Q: 2.3 angstrom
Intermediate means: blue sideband 28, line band 25.6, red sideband 28.1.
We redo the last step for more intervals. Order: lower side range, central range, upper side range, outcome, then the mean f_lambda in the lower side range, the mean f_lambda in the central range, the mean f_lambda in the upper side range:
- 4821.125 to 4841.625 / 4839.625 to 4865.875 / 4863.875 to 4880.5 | 1.3 angstrom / 29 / 26.4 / 26.6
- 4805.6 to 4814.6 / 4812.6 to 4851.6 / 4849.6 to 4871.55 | -1.9 angstrom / 29.5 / 29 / 25.3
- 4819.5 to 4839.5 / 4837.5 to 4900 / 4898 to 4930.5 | 3.0 angstrom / 29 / 27.1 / 27.8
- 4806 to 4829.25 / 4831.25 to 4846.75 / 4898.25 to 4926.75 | 0.0 angstrom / 29.4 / 28.9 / 27.7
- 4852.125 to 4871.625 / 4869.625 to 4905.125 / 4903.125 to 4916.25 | -1.8 angstrom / 24.9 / 27.8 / 28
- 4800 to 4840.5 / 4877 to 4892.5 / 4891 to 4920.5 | 0.3 angstrom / 29.2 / 27.7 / 28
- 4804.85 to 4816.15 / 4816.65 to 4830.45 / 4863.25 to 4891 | 0.0 angstrom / 29.6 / 29.1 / 26.9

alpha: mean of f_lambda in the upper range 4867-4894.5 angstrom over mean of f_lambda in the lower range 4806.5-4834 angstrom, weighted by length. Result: 0.9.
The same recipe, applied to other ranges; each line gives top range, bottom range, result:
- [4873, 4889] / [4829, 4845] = 0.96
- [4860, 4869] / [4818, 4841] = 0.82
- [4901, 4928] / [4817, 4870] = 1.00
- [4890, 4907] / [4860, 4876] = 1.14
